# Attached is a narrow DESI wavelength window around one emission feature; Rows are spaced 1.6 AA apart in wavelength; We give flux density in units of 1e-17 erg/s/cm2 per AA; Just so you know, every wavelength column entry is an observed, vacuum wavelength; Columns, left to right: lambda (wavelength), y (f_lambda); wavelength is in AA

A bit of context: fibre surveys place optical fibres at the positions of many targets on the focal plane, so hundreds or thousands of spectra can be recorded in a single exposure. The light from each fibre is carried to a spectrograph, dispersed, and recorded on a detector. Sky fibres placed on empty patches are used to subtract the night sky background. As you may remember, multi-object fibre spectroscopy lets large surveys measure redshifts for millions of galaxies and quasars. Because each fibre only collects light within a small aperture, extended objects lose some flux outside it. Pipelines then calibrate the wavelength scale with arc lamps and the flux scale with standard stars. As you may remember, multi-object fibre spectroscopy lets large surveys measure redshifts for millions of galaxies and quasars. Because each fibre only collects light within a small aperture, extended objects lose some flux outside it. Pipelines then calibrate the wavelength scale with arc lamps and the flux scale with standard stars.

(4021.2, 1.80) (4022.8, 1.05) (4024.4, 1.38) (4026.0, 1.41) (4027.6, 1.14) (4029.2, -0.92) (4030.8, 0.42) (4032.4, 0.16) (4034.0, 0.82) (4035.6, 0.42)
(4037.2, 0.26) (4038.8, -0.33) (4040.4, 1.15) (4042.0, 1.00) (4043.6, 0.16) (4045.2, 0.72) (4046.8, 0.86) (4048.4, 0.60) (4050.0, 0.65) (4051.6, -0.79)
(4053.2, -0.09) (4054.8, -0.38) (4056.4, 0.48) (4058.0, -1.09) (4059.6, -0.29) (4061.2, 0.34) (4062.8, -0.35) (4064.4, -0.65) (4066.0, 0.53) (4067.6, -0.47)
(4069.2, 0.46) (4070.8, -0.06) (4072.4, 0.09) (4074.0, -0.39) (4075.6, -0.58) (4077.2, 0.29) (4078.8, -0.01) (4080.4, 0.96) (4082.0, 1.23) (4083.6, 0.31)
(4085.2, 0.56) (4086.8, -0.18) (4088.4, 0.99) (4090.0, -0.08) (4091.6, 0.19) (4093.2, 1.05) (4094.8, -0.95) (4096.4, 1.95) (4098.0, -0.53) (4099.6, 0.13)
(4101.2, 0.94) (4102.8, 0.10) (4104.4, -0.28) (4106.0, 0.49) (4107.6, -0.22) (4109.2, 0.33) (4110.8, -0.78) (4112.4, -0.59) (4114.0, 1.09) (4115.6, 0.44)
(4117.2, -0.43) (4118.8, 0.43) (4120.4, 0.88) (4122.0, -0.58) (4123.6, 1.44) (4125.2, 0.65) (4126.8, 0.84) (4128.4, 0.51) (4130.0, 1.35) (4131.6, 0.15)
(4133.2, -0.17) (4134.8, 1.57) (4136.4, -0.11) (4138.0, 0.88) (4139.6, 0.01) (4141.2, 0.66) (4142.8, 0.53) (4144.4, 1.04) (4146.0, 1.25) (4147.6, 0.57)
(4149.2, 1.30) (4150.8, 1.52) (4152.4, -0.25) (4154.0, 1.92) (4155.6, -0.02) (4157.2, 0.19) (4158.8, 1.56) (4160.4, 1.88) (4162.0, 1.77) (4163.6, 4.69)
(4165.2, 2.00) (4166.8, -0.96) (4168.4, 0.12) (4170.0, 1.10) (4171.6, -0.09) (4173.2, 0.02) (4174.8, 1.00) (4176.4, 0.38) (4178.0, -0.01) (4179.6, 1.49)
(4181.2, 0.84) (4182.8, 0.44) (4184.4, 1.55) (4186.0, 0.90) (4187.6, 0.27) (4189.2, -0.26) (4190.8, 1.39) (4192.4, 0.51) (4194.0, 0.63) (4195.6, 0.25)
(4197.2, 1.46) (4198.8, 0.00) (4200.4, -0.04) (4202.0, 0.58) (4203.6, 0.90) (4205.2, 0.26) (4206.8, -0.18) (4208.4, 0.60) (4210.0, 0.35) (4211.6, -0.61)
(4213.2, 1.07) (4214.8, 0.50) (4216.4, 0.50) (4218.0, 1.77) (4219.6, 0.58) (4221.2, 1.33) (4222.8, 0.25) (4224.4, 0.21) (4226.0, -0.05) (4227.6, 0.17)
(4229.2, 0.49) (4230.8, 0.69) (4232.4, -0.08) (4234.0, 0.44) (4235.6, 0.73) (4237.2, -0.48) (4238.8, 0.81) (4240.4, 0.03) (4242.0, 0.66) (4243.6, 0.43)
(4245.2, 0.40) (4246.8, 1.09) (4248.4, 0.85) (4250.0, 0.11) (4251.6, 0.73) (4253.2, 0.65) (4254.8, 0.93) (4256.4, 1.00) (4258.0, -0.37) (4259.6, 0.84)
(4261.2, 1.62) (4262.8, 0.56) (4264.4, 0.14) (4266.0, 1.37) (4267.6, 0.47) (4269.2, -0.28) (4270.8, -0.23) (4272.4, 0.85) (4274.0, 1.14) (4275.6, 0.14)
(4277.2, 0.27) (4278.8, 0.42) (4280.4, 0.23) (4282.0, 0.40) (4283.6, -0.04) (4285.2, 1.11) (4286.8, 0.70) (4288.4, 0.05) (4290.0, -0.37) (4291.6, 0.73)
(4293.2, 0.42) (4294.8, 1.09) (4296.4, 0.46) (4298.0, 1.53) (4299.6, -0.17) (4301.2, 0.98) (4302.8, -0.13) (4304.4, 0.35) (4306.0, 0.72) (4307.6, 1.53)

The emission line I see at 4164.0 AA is [O II] 3727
